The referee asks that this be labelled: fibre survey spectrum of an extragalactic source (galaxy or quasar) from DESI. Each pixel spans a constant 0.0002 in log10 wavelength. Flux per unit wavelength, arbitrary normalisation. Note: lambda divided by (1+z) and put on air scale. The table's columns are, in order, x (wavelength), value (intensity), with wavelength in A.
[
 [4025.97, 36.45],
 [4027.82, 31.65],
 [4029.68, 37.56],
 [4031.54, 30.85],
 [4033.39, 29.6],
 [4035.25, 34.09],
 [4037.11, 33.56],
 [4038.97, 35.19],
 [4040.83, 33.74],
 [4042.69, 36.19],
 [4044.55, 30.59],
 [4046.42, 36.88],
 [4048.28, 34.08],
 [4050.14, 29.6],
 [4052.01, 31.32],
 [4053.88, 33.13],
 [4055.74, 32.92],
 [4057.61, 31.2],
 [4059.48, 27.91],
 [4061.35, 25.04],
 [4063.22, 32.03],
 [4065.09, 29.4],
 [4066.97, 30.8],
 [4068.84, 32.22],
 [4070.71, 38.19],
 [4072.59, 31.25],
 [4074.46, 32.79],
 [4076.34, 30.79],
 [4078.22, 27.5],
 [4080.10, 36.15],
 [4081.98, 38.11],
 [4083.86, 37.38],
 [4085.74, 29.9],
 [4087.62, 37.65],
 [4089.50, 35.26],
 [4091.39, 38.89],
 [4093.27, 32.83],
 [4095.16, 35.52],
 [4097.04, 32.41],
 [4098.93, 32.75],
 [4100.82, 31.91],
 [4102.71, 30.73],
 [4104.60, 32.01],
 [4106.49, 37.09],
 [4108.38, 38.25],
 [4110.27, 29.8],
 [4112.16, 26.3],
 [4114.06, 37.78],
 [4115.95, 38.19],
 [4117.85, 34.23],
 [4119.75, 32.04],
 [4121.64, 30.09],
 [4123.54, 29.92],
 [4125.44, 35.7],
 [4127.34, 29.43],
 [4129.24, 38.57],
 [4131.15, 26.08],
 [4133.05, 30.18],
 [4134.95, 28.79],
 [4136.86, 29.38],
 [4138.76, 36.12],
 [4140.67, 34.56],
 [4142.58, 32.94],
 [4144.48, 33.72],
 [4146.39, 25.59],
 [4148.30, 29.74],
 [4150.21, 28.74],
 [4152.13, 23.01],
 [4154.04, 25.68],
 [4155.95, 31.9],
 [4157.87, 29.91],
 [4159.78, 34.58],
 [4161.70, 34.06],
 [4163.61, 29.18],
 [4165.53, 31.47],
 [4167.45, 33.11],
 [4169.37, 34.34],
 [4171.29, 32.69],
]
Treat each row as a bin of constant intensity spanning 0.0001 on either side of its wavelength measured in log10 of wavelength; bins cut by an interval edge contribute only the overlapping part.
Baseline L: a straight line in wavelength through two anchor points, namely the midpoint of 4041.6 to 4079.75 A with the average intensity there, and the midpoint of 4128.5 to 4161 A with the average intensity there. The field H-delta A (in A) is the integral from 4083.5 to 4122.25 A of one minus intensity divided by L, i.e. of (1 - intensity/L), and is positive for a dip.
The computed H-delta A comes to -3.3 A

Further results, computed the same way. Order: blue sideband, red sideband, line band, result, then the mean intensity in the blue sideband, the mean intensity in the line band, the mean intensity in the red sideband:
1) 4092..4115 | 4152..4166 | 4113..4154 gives 0.2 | 33.2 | 31.5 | 30.3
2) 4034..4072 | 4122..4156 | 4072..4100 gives -2.1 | 32.4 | 34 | 30.5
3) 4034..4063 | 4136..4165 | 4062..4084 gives -0.6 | 32.3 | 32.8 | 30.6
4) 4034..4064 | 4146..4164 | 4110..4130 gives -1.7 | 32.3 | 33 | 29.4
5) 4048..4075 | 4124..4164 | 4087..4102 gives -1.6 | 31.4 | 34.5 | 30.9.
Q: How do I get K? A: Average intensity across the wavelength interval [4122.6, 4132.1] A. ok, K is 31.9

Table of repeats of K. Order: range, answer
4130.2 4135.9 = 28.4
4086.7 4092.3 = 37.2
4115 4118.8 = 36.2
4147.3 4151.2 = 29.1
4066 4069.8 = 31.5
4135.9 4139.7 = 32.7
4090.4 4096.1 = 35.7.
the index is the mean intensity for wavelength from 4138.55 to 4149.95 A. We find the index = 31.6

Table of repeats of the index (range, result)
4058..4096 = 32.9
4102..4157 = 31.6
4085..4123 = 33.7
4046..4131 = 32.9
